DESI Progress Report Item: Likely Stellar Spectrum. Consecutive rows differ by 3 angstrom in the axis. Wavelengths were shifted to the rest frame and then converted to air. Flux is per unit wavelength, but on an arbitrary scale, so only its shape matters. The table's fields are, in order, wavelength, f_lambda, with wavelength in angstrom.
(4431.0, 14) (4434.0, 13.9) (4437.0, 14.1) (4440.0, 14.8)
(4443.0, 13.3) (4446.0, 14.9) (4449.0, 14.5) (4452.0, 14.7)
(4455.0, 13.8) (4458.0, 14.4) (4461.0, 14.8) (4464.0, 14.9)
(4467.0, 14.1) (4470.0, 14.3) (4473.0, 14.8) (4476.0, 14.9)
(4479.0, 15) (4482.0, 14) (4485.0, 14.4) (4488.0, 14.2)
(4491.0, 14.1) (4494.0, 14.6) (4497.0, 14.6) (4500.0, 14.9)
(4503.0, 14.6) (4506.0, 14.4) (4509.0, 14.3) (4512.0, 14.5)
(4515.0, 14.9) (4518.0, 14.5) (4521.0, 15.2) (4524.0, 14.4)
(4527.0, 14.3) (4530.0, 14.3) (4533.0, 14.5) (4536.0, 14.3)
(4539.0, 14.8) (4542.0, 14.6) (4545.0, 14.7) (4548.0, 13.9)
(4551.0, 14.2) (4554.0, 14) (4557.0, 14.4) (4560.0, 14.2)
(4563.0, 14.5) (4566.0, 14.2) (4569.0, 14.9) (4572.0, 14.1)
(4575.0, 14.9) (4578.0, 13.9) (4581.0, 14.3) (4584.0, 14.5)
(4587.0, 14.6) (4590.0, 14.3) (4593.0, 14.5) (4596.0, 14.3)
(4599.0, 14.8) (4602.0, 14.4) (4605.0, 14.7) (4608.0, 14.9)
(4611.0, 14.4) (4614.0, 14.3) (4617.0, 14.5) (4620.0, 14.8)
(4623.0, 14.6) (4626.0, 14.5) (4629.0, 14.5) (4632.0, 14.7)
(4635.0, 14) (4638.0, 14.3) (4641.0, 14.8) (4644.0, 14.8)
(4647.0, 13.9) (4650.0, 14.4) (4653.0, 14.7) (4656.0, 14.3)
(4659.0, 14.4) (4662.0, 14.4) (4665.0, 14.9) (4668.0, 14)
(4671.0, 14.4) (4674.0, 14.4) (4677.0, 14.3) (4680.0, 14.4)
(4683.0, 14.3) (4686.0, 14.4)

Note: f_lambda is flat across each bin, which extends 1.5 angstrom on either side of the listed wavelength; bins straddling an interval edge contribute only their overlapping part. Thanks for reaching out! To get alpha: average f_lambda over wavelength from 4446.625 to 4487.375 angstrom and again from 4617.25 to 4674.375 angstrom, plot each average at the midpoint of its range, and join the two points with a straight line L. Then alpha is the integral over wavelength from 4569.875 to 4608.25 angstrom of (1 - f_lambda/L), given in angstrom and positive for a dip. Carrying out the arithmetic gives 0.0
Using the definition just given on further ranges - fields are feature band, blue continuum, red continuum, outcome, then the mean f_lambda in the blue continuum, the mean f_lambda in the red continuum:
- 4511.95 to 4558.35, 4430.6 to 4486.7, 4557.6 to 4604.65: -0.1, 14.4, 14.4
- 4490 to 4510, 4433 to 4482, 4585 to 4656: -0.1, 14.4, 14.5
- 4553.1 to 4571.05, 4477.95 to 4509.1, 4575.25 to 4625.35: 0.1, 14.5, 14.5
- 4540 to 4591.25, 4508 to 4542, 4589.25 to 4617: 0.6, 14.6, 14.5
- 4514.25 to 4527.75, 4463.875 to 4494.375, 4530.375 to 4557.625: -0.2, 14.5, 14.4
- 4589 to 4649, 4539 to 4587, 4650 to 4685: -0.4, 14.4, 14.4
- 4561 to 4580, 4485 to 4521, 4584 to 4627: 0.2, 14.5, 14.5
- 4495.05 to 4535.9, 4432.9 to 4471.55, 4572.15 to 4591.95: -0.5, 14.4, 14.4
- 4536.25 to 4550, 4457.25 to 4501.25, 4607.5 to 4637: 0.0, 14.5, 14.5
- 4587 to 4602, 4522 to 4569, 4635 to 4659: -0.1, 14.4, 14.4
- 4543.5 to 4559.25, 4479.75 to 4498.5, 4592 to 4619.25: 0.2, 14.3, 14.5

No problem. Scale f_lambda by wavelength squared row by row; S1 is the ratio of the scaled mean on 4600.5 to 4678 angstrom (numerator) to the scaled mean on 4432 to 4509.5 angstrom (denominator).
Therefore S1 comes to 1.1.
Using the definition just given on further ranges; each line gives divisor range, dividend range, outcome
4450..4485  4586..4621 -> 1.06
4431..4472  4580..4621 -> 1.08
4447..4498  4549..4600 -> 1.04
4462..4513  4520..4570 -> 1.02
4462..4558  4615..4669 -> 1.06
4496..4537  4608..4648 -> 1.05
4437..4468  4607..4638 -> 1.08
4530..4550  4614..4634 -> 1.05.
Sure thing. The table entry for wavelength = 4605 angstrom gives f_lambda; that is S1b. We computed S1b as 14.7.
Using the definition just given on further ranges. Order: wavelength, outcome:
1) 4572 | 14.1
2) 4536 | 14.3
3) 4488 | 14.2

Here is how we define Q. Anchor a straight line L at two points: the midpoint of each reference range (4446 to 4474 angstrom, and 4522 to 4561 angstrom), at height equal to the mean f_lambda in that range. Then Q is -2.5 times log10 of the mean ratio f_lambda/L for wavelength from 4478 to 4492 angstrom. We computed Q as 0.01 mag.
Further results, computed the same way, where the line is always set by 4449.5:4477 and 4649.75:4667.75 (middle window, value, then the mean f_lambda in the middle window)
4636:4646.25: 0.00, 14.5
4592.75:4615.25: 0.00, 14.5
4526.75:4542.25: 0.00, 14.5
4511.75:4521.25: -0.02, 14.8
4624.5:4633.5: -0.01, 14.6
